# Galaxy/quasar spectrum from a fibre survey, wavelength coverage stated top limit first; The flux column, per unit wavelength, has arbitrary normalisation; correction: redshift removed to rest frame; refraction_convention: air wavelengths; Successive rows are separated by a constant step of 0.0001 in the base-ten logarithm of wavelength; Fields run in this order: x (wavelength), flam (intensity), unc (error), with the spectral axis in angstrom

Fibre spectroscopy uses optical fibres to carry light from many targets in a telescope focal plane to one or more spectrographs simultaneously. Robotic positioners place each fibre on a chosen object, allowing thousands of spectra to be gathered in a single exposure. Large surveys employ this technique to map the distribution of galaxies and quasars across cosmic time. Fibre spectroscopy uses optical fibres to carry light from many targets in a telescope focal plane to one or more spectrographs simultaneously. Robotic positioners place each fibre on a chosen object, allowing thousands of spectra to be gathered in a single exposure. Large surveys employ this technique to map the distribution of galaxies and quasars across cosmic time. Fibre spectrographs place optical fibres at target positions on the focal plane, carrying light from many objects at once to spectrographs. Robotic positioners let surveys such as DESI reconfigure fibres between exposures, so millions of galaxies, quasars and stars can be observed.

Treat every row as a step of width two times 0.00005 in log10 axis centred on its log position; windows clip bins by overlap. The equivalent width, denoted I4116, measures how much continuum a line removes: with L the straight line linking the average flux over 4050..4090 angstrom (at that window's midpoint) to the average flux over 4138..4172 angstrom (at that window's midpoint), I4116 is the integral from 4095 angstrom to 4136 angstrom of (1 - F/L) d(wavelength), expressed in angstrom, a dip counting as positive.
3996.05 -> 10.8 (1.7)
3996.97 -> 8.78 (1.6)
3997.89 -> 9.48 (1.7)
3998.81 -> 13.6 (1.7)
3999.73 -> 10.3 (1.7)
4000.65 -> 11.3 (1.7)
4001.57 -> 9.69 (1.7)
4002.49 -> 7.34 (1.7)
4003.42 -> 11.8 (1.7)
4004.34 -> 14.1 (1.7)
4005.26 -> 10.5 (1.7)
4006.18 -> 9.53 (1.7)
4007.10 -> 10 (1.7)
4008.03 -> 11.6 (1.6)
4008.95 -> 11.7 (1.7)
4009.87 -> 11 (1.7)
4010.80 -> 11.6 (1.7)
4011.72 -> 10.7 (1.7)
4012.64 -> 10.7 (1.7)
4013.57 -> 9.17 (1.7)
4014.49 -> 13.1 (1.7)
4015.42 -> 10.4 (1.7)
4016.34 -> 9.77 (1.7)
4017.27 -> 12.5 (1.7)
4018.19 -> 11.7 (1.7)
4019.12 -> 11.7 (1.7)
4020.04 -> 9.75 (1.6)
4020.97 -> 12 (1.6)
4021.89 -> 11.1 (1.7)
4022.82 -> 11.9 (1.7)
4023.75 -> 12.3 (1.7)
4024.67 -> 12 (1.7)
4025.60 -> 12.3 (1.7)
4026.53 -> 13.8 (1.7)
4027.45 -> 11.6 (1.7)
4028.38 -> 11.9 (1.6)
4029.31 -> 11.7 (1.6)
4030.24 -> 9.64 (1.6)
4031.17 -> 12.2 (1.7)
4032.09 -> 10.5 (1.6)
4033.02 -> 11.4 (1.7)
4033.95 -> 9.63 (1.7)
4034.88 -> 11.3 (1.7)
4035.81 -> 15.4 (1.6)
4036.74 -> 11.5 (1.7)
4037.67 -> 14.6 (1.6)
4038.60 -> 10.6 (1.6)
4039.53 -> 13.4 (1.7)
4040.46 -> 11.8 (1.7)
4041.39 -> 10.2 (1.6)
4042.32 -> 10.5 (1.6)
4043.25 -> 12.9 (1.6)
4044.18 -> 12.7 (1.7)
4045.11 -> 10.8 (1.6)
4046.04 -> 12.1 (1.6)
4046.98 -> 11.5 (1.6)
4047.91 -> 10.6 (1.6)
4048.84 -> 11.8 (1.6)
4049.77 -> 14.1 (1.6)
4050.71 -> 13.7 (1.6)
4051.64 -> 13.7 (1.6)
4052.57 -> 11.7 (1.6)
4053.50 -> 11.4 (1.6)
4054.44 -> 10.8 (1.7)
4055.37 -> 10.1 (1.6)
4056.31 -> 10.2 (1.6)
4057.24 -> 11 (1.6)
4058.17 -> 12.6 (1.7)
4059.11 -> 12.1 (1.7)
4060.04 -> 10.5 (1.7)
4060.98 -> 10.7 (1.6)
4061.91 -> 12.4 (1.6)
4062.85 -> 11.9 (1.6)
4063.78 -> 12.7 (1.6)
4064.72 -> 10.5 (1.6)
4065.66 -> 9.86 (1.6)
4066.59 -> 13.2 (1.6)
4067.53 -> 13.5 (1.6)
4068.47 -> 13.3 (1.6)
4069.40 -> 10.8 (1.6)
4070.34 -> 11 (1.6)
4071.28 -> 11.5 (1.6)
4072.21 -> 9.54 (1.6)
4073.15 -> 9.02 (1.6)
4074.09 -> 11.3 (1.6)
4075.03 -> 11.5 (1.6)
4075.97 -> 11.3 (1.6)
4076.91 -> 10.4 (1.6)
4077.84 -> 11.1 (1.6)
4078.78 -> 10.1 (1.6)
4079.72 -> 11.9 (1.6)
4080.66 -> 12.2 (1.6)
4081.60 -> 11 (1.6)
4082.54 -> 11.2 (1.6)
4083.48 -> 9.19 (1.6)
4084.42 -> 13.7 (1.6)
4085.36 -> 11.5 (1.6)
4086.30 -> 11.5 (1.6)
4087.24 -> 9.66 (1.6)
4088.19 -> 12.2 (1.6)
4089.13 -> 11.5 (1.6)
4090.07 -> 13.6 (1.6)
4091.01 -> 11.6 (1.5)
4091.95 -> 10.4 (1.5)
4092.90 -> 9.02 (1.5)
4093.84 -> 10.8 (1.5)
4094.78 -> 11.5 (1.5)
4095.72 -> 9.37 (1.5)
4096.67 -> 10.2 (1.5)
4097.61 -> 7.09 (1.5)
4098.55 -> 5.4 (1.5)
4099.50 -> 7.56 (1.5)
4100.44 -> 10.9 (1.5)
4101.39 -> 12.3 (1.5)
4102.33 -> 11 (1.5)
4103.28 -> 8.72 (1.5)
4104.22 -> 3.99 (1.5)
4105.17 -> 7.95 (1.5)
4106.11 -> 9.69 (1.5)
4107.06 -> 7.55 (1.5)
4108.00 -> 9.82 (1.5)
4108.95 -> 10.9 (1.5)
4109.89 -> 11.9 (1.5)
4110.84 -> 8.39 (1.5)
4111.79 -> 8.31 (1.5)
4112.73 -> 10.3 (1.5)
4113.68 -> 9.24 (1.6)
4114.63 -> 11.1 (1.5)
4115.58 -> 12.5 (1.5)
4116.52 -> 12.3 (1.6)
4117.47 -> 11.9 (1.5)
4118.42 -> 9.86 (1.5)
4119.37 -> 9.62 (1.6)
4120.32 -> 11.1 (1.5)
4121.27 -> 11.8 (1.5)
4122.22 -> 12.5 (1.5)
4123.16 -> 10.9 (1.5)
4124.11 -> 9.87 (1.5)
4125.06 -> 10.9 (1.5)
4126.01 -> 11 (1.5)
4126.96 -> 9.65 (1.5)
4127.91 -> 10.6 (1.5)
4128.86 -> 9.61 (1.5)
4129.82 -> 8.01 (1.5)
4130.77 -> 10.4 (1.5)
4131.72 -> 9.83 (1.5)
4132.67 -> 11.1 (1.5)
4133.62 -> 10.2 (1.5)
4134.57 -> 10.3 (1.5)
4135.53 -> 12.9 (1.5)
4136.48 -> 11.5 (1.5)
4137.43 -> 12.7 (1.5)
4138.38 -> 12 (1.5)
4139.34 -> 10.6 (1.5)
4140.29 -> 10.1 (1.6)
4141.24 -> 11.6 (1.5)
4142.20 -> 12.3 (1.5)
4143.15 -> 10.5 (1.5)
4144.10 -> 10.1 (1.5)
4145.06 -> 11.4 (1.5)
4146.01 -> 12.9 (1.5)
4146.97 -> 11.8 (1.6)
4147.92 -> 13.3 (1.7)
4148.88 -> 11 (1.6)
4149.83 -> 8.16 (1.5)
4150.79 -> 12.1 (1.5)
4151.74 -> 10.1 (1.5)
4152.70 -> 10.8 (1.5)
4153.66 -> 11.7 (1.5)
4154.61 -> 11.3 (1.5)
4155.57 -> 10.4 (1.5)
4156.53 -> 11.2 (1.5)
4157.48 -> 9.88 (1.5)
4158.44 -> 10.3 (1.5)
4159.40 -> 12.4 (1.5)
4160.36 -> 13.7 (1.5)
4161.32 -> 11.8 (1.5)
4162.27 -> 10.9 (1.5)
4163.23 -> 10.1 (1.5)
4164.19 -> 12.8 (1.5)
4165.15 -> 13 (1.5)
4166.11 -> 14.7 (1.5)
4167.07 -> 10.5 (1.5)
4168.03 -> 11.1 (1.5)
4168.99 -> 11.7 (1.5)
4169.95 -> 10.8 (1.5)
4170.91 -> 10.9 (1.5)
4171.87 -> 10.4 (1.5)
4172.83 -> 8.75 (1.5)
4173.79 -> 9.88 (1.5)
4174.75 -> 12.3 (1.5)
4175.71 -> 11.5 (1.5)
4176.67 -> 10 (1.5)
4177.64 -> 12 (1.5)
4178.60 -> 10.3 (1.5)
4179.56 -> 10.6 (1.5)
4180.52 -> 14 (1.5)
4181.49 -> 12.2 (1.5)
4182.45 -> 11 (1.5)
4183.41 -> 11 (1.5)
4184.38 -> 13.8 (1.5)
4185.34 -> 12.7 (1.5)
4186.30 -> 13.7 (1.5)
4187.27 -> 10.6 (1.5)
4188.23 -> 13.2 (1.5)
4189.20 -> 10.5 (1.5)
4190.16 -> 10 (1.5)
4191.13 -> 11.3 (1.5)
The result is 5.1 angstrom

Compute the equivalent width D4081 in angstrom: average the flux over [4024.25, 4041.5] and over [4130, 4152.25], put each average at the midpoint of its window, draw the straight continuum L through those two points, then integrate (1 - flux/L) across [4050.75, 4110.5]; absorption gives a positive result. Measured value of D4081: 4.2 angstrom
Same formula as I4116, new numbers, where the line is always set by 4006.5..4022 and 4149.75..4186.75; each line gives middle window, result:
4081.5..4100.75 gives 1.4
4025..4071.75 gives -2.7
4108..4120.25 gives 0.9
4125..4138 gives 0.8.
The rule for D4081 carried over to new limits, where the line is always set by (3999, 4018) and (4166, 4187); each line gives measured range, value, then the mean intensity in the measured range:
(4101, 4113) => 2.1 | 9.26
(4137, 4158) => 0.4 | 11.2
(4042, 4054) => -1.2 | 12.1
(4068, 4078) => 0.1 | 11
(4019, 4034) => -0.8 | 11.5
